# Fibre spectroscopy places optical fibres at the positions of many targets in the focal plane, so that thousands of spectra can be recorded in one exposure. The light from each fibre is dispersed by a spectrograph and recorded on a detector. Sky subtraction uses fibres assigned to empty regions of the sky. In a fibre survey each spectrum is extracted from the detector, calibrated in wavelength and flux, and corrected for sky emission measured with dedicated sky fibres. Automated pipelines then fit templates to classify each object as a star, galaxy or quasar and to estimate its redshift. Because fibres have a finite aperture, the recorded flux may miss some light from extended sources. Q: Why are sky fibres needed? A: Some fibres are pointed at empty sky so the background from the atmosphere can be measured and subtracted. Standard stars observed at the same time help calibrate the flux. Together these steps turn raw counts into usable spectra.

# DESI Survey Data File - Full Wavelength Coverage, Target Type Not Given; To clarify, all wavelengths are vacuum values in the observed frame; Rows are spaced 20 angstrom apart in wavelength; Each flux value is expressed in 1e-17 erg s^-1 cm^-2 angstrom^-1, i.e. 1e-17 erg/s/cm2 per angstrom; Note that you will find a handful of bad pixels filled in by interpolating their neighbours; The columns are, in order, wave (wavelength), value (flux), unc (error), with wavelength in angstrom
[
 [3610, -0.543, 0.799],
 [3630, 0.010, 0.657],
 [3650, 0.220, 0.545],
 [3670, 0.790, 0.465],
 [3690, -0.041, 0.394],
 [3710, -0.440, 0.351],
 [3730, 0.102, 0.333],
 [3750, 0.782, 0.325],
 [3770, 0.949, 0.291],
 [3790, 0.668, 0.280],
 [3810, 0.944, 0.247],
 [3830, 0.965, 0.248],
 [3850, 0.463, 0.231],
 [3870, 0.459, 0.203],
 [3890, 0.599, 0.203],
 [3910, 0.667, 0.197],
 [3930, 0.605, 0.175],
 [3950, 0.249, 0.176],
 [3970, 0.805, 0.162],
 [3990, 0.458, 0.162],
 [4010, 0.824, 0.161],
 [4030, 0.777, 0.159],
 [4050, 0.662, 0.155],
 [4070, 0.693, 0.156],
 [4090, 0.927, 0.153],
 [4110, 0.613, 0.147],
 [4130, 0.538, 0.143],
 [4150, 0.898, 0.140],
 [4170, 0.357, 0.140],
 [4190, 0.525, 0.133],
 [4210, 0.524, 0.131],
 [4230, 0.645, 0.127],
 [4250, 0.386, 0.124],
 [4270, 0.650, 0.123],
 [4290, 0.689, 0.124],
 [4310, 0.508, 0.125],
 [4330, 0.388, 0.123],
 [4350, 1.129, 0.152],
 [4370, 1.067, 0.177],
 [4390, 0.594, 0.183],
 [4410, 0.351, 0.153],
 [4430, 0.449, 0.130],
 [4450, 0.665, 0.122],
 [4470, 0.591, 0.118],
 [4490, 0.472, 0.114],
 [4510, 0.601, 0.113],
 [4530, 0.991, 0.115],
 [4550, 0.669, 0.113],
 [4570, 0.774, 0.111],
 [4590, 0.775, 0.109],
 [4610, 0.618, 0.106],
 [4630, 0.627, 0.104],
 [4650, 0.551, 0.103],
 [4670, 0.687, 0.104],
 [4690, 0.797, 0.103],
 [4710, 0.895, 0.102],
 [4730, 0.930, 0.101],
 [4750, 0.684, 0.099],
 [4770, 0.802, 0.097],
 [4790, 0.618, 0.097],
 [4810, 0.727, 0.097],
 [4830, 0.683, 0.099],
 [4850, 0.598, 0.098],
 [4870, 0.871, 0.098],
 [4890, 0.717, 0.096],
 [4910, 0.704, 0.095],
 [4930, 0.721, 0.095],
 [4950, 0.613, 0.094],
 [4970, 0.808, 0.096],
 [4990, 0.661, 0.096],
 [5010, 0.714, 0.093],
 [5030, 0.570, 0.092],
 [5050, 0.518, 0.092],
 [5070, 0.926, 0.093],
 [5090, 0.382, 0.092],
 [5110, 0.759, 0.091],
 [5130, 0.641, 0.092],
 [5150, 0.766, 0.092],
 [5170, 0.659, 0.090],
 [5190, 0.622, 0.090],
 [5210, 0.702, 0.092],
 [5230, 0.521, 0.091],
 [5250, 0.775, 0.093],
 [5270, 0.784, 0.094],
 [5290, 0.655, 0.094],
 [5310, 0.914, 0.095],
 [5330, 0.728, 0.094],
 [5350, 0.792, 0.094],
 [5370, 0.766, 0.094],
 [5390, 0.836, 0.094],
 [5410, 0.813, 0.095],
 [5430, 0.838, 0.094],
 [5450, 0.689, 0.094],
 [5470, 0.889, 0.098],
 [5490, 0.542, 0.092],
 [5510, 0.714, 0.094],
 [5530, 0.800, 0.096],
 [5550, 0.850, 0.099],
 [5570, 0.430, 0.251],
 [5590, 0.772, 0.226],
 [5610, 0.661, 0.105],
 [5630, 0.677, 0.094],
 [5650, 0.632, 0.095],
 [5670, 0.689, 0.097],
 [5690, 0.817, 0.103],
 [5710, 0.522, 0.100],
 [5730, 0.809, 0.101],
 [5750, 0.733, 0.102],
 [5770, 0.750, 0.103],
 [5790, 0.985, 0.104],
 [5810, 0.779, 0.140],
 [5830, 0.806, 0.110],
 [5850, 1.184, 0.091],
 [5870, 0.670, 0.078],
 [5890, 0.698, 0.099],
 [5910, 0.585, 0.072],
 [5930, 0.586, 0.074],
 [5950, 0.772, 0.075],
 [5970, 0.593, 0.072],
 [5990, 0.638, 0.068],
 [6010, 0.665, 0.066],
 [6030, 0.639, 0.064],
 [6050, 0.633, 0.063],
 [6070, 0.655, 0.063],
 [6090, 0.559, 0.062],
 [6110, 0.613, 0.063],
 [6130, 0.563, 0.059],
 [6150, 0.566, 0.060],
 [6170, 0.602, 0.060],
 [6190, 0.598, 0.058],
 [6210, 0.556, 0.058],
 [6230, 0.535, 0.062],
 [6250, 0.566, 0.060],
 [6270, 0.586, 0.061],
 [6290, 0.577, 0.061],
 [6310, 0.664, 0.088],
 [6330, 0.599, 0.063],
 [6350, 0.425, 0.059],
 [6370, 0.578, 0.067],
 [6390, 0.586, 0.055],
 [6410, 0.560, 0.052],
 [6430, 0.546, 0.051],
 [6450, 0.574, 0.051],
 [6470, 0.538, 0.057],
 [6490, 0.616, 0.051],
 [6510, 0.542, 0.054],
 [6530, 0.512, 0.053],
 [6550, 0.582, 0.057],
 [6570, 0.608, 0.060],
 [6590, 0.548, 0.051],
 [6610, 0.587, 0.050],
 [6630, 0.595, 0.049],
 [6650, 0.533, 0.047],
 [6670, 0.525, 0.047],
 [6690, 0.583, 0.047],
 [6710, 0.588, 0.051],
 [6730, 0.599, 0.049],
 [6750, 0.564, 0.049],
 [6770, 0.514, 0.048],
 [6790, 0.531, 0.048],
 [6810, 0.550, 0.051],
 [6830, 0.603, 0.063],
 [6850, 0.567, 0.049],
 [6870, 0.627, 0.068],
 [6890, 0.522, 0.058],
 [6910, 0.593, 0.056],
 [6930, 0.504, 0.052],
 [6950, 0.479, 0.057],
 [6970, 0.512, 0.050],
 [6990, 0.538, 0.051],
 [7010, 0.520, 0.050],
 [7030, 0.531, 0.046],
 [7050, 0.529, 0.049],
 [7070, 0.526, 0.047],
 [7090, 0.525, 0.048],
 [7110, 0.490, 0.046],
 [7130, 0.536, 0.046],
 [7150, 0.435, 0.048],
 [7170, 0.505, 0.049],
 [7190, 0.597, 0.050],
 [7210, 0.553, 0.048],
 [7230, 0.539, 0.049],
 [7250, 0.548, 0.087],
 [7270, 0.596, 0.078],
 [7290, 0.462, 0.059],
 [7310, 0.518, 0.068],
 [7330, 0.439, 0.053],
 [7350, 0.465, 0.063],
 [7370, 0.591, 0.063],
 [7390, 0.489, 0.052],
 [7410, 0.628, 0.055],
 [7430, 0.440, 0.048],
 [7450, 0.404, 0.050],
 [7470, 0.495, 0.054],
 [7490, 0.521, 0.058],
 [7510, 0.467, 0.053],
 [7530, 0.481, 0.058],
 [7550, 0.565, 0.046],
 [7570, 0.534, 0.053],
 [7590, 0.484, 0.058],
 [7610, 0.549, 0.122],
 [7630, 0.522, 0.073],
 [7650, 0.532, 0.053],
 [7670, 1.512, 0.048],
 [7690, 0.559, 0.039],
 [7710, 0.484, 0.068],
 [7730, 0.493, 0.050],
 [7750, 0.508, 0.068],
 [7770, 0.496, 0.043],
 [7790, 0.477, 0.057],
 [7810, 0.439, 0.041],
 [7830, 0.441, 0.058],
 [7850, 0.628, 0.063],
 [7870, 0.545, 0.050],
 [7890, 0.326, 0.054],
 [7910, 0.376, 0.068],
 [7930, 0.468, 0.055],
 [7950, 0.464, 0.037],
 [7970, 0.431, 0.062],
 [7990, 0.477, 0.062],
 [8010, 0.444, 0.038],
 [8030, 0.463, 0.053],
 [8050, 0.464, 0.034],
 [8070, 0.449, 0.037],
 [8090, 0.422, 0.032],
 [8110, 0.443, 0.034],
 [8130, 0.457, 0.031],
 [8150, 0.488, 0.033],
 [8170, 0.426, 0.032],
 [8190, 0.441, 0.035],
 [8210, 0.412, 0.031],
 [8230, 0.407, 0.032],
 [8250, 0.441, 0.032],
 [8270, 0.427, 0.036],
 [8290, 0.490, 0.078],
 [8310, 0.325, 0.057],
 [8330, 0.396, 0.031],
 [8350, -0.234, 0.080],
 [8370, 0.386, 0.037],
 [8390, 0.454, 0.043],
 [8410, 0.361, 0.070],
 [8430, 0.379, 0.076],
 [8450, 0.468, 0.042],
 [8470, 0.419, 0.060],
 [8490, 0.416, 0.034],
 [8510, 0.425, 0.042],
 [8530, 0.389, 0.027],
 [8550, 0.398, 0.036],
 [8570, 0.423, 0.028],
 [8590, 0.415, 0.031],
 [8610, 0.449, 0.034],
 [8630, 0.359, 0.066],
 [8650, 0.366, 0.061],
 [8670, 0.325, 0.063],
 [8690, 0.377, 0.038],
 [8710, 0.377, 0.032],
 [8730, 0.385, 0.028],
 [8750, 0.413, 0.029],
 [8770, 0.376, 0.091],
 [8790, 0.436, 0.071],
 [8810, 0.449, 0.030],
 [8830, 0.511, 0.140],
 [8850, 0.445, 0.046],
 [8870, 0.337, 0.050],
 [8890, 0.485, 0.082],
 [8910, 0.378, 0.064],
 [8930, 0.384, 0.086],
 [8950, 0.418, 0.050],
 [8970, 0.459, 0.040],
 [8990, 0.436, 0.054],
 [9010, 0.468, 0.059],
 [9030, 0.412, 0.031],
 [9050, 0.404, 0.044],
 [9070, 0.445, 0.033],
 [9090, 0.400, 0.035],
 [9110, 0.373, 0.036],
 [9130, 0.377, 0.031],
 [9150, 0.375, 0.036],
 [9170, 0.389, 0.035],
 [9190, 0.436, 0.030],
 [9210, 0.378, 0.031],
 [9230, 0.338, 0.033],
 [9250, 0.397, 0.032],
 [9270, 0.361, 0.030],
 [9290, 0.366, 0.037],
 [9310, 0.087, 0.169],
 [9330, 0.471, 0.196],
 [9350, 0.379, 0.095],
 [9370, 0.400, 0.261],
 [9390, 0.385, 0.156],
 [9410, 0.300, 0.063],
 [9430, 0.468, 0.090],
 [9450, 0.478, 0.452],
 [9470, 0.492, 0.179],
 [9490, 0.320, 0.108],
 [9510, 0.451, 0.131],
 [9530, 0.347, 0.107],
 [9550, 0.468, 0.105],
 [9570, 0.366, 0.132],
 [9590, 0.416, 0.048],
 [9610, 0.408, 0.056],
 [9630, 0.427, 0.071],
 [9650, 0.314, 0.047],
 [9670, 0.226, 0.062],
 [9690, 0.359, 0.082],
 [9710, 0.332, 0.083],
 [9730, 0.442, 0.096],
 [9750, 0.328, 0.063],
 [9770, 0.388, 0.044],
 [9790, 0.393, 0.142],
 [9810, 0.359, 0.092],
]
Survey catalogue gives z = 0.17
